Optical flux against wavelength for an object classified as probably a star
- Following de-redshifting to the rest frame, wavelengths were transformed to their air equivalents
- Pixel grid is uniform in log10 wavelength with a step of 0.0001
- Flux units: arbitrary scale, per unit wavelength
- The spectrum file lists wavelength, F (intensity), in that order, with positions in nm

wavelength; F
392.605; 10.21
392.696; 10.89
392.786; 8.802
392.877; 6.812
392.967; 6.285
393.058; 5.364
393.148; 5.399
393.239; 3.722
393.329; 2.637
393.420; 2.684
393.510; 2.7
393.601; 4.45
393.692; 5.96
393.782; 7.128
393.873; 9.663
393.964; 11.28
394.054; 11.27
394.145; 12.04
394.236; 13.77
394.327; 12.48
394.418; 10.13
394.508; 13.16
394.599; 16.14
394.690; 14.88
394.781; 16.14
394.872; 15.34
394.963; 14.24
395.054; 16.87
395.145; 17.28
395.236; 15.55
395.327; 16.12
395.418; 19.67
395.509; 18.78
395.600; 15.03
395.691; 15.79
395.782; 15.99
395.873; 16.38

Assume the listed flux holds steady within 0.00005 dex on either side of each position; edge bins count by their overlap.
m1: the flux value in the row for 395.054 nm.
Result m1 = 16.87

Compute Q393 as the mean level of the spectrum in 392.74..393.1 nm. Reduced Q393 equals 6.84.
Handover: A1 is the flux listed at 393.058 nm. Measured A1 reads 5.364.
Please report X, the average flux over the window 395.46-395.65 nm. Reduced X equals 17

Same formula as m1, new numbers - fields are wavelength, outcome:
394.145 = 12.04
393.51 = 2.7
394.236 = 13.77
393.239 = 3.722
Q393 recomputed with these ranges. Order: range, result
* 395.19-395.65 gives 17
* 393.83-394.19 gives 11.1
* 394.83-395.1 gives 15.5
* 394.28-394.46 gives 11.3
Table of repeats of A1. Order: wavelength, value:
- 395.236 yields 15.55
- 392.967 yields 6.285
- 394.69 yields 14.88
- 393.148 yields 5.399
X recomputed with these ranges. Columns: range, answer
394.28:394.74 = 13.4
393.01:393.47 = 3.96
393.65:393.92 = 7.62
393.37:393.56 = 2.73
